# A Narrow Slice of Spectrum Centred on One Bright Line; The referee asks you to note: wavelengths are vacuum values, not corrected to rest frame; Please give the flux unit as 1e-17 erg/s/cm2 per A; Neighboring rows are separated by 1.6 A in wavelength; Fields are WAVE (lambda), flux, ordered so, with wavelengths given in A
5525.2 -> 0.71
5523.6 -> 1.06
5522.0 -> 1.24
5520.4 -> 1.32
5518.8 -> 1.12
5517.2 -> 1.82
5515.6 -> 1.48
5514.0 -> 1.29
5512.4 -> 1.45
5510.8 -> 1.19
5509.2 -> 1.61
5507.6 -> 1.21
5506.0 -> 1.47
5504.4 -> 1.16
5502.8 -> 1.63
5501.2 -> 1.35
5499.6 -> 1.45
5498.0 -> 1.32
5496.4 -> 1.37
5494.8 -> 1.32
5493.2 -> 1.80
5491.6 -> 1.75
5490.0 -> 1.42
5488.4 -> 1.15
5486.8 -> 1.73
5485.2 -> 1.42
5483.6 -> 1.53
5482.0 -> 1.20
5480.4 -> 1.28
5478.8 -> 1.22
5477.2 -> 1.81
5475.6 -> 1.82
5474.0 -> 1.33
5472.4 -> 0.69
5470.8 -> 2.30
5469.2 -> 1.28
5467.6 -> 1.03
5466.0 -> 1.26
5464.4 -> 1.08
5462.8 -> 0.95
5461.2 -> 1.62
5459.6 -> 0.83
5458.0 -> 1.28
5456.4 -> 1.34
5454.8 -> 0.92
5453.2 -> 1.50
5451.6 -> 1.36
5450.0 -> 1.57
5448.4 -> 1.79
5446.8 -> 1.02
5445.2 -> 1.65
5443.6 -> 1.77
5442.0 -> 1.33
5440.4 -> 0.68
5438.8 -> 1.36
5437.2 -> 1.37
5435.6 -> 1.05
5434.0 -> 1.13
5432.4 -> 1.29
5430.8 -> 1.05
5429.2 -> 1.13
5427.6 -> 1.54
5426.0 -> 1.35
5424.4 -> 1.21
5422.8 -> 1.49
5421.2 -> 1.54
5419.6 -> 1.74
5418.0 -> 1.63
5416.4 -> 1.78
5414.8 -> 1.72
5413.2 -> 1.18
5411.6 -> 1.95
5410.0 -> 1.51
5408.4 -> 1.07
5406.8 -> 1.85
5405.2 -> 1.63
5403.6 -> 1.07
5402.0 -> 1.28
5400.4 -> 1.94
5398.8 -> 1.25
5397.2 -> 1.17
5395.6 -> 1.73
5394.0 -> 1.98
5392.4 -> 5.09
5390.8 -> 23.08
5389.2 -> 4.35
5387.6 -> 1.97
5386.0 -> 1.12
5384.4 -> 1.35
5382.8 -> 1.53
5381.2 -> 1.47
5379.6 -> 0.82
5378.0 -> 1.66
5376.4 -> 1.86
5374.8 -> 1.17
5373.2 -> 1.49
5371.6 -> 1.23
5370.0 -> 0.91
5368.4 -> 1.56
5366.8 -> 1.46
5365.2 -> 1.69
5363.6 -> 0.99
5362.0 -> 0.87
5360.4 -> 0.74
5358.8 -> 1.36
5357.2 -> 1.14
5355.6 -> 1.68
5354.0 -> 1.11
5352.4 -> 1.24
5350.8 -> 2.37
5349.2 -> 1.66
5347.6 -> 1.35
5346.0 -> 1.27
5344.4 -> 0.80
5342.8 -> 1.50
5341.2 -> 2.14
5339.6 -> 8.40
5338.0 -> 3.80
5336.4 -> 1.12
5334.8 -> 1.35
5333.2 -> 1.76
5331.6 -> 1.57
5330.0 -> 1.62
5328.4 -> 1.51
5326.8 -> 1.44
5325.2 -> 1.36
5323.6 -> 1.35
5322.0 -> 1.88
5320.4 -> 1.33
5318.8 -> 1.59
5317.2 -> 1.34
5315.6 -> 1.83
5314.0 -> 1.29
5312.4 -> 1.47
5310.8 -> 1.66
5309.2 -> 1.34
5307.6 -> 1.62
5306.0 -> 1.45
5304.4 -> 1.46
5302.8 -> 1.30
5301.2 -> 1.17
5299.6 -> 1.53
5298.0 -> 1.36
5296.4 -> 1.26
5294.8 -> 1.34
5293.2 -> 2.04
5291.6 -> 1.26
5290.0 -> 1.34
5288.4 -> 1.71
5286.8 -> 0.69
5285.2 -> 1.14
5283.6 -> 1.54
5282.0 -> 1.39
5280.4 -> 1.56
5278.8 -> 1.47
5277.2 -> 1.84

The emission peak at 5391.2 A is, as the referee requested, [O III]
